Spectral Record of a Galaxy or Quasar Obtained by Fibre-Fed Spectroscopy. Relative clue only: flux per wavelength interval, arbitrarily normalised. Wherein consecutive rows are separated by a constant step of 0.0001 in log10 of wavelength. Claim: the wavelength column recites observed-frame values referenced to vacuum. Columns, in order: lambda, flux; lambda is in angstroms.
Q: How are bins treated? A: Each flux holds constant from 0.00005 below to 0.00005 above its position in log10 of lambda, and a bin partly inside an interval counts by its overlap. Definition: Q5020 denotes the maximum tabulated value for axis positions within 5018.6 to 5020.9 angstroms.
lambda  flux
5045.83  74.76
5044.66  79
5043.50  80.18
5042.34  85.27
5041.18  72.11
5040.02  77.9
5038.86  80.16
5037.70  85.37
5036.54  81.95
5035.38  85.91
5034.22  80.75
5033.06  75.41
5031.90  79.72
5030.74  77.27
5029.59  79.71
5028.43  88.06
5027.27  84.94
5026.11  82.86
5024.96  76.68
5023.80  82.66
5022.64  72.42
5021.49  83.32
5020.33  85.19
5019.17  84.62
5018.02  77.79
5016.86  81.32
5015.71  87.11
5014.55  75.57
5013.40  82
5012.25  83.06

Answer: 85.19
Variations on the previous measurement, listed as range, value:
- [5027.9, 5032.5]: 88.06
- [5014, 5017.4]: 87.11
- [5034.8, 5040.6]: 85.91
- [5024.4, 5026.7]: 82.86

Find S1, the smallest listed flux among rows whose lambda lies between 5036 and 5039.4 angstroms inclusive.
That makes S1 80.16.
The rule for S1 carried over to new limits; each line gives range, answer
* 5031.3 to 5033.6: 75.41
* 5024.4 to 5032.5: 76.68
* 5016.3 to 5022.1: 77.79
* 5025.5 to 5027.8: 82.86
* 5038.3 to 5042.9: 72.11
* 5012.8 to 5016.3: 75.57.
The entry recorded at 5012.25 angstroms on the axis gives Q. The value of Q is 83.06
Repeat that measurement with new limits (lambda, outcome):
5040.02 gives 77.9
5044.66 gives 79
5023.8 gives 82.66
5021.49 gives 83.32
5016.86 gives 81.32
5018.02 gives 77.79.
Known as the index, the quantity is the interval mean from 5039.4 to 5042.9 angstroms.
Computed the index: 78.5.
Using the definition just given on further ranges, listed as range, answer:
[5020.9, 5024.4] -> 79.4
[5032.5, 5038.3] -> 81.9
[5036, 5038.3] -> 83.7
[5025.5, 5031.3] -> 82.7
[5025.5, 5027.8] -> 83.9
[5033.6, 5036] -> 83.1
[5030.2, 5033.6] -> 77.4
